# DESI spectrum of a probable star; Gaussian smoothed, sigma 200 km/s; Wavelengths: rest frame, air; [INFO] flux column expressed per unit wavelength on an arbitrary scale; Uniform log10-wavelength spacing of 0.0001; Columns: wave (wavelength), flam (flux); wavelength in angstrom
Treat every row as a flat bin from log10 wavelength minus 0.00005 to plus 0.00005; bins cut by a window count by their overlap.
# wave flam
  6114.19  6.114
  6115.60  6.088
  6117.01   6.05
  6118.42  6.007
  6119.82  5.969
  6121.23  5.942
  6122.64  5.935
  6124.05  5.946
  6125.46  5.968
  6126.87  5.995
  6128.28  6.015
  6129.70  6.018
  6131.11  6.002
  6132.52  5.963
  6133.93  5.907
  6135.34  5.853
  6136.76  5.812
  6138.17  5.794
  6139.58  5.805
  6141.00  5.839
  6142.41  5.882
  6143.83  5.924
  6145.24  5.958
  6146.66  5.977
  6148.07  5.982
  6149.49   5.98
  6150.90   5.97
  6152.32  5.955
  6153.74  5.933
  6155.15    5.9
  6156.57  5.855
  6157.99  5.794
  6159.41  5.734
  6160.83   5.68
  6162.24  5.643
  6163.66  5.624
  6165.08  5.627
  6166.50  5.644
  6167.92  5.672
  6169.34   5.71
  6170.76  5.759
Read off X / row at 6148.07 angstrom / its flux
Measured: 5.982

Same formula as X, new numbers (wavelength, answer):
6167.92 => 5.672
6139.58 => 5.805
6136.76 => 5.812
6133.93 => 5.907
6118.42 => 6.007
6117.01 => 6.05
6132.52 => 5.963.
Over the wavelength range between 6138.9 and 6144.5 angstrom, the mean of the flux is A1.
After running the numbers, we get 5.85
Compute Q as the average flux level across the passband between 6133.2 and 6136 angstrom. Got 5.89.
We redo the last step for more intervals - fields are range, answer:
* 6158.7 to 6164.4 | 5.67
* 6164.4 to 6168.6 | 5.65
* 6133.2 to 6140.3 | 5.83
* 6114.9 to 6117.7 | 6.07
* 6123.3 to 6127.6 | 5.97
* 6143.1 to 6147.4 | 5.95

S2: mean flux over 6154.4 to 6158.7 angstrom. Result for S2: 5.85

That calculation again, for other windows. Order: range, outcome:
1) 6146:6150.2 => 5.99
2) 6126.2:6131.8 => 6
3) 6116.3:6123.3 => 5.99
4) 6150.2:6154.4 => 5.94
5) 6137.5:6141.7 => 5.81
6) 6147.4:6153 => 5.97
